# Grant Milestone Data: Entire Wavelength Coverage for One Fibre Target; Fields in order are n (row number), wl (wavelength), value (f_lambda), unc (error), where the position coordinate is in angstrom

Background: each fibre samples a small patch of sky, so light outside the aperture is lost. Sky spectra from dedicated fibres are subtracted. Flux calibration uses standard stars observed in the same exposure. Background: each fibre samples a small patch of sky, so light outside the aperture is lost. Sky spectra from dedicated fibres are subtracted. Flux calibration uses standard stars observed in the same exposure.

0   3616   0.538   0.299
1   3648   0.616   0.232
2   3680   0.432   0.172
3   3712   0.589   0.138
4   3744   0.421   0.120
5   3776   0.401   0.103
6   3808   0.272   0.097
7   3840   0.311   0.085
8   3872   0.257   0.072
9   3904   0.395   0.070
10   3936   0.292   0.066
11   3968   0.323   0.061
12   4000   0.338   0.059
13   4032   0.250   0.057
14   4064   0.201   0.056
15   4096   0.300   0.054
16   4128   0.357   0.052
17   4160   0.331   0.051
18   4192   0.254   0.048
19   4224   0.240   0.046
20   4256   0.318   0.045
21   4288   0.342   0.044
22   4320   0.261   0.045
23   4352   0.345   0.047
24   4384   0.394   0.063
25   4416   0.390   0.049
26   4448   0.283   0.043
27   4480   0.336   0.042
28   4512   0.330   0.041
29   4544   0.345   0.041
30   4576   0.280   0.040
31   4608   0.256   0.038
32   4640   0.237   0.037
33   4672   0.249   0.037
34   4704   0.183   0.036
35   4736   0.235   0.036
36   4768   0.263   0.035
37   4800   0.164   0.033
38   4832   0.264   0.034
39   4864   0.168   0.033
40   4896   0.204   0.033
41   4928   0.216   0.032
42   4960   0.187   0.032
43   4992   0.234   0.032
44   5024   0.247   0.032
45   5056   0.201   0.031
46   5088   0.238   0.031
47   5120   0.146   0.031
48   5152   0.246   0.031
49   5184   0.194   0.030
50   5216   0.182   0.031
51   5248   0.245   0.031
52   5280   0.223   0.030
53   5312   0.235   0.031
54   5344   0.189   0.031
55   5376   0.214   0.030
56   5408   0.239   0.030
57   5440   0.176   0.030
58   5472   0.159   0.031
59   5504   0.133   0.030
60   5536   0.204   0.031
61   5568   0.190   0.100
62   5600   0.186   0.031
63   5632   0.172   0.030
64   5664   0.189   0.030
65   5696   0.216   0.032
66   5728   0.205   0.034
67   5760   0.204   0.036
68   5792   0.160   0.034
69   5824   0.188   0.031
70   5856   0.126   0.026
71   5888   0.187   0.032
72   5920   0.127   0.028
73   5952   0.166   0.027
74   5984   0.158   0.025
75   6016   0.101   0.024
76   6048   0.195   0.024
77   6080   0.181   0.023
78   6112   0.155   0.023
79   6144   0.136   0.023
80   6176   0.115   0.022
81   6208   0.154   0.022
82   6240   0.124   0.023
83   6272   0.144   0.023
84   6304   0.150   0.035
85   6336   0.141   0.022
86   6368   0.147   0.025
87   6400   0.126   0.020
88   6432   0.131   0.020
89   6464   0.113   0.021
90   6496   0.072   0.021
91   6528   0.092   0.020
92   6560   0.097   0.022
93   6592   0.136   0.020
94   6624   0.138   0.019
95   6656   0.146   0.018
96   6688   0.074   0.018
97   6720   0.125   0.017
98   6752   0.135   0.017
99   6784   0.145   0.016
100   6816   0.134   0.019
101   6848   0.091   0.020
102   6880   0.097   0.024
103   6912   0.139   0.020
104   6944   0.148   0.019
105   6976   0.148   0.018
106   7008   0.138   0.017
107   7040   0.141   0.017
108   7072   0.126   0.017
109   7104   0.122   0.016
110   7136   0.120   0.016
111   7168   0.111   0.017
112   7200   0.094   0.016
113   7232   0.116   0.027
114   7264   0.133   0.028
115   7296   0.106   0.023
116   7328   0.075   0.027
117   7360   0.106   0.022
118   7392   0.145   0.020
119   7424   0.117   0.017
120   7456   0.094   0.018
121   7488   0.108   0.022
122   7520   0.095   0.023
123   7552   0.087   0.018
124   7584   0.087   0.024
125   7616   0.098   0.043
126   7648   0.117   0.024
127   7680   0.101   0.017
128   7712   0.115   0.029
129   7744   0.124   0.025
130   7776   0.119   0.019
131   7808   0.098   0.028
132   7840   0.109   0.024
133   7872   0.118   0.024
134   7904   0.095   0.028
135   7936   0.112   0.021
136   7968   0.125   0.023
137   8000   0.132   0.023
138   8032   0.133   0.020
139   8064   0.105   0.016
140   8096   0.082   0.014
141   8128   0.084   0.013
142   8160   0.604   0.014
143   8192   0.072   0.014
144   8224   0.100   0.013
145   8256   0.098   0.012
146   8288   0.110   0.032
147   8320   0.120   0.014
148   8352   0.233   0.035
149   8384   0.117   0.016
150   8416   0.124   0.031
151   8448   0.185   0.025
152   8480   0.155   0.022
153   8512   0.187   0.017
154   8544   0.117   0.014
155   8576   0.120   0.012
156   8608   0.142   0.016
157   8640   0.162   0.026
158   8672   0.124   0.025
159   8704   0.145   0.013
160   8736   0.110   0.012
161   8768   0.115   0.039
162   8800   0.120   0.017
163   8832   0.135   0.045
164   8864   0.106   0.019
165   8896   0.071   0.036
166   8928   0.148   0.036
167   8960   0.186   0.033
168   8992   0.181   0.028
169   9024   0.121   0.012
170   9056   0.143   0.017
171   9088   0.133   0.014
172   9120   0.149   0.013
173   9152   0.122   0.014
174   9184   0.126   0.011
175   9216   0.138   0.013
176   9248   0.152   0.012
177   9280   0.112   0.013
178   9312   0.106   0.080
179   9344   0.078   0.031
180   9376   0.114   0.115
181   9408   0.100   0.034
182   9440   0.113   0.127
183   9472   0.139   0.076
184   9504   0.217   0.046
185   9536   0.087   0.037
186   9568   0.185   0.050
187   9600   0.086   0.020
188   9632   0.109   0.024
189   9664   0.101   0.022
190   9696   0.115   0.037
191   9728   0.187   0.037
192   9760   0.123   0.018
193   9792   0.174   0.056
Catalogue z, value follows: 1.190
